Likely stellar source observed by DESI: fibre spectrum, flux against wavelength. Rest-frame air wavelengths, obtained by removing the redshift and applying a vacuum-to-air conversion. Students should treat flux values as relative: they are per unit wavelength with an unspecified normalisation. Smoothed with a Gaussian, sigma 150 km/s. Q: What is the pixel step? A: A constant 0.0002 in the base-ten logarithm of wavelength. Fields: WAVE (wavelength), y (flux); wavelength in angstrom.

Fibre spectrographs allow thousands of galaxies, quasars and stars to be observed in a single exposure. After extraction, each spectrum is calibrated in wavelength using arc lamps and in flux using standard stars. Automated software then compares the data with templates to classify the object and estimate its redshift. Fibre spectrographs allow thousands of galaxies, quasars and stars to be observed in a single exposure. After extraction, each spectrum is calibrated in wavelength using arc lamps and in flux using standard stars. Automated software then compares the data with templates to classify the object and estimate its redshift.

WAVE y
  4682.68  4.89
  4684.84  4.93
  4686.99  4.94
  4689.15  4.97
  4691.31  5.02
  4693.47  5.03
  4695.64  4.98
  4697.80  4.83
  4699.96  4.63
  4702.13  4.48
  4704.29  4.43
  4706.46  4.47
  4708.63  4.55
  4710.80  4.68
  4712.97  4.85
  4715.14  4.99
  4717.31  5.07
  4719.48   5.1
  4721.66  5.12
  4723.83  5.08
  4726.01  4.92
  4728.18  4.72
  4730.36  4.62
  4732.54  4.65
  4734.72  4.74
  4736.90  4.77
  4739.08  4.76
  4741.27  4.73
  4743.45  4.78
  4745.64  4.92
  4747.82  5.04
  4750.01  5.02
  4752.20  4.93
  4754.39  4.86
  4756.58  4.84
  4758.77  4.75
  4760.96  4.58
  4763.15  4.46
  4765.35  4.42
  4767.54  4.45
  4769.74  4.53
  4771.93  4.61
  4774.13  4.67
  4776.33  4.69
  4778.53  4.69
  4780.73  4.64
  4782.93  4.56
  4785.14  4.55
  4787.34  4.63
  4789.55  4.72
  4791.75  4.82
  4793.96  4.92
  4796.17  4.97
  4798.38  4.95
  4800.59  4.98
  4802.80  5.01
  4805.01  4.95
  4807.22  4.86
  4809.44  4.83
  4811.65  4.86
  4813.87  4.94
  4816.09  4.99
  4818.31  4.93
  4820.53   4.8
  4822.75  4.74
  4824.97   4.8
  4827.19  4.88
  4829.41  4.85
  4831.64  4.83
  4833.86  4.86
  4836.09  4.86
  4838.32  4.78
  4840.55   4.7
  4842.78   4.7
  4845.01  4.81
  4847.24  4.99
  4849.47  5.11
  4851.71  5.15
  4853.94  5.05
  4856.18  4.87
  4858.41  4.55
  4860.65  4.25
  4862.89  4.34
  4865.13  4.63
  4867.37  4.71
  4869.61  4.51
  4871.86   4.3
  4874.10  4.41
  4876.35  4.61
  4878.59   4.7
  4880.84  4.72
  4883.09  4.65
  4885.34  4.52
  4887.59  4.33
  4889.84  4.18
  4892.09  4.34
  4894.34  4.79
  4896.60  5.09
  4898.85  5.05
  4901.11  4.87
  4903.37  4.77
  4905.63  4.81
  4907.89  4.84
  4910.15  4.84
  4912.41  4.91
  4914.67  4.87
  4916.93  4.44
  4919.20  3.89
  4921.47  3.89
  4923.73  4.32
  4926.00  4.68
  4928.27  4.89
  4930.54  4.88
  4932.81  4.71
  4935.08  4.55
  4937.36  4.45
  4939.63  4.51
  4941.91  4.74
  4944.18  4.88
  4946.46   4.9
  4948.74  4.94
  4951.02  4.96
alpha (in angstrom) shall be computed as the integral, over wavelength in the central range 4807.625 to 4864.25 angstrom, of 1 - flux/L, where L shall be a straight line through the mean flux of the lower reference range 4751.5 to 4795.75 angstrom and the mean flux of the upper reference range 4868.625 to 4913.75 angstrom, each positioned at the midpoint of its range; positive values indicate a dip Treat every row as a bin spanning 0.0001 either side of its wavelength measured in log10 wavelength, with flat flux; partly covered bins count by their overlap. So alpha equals -1.8 angstrom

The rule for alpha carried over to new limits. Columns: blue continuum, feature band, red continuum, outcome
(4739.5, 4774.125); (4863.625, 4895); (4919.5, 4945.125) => 0.63 angstrom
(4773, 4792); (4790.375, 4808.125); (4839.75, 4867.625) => -0.95 angstrom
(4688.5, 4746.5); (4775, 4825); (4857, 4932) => -1.17 angstrom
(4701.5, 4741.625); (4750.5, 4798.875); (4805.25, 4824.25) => 1.38 angstrom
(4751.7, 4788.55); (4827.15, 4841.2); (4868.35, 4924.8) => -0.65 angstrom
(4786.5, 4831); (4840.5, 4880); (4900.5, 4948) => 0.71 angstrom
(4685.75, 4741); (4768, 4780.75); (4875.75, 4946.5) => 0.35 angstrom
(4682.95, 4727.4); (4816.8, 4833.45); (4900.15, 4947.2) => -0.34 angstrom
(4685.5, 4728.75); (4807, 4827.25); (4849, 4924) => -0.65 angstrom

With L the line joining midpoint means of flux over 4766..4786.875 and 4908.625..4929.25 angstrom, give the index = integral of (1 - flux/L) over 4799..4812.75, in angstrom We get -1.00 angstrom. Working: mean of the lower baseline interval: 4.6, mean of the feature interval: 4.92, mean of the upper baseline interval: 4.53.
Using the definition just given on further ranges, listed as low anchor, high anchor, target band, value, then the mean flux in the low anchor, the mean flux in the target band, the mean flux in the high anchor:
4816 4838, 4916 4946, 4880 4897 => 0.4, 4.85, 4.55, 4.53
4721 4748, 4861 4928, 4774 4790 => 0.4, 4.82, 4.64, 4.59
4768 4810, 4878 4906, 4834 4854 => -0.8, 4.76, 4.89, 4.67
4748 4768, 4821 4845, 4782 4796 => 0.1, 4.72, 4.72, 4.8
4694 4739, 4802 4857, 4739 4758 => -0.3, 4.79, 4.88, 4.89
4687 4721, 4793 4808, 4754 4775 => 1.3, 4.81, 4.61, 4.95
